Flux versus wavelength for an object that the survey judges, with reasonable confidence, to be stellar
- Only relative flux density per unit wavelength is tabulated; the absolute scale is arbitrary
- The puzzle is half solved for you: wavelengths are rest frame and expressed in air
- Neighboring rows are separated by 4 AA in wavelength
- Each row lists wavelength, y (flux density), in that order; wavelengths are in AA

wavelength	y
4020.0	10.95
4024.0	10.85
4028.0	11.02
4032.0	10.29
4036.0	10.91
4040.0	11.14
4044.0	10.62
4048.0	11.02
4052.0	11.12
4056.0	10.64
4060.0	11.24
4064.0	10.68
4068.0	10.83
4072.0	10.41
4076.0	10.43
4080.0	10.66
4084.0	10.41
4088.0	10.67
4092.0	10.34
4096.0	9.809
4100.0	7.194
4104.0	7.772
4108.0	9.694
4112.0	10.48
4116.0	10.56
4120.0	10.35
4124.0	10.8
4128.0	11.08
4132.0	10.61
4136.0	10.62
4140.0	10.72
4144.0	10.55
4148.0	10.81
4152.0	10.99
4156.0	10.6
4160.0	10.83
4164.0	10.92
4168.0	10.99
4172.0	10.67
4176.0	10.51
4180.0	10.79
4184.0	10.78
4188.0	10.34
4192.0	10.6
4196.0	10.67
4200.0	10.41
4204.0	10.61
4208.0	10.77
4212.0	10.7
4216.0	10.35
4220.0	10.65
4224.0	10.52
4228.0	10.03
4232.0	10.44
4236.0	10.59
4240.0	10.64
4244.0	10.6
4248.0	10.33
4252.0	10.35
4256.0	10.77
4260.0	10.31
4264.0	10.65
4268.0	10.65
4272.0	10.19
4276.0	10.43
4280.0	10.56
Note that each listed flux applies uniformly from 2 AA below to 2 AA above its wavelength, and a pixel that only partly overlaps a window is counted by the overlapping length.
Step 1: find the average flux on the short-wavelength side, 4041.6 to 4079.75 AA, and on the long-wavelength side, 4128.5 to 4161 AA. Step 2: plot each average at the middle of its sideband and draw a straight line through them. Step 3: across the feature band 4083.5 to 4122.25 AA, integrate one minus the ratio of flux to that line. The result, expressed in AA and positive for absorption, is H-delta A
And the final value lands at 3.8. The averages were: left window 10.8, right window 10.7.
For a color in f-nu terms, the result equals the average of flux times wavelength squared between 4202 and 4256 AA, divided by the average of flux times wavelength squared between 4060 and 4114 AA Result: 1.13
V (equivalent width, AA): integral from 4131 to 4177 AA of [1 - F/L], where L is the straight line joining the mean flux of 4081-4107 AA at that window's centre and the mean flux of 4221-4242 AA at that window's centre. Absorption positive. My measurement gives -4.0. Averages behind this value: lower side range 9.43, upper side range 10.5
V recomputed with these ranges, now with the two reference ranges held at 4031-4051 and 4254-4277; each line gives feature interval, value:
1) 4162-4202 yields -0.15 AA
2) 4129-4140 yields 0.02 AA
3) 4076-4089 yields 0.27 AA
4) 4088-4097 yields 0.44 AA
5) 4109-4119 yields 0.29 AA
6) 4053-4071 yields -0.05 AA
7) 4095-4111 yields 3.11 AA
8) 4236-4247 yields -0.05 AA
